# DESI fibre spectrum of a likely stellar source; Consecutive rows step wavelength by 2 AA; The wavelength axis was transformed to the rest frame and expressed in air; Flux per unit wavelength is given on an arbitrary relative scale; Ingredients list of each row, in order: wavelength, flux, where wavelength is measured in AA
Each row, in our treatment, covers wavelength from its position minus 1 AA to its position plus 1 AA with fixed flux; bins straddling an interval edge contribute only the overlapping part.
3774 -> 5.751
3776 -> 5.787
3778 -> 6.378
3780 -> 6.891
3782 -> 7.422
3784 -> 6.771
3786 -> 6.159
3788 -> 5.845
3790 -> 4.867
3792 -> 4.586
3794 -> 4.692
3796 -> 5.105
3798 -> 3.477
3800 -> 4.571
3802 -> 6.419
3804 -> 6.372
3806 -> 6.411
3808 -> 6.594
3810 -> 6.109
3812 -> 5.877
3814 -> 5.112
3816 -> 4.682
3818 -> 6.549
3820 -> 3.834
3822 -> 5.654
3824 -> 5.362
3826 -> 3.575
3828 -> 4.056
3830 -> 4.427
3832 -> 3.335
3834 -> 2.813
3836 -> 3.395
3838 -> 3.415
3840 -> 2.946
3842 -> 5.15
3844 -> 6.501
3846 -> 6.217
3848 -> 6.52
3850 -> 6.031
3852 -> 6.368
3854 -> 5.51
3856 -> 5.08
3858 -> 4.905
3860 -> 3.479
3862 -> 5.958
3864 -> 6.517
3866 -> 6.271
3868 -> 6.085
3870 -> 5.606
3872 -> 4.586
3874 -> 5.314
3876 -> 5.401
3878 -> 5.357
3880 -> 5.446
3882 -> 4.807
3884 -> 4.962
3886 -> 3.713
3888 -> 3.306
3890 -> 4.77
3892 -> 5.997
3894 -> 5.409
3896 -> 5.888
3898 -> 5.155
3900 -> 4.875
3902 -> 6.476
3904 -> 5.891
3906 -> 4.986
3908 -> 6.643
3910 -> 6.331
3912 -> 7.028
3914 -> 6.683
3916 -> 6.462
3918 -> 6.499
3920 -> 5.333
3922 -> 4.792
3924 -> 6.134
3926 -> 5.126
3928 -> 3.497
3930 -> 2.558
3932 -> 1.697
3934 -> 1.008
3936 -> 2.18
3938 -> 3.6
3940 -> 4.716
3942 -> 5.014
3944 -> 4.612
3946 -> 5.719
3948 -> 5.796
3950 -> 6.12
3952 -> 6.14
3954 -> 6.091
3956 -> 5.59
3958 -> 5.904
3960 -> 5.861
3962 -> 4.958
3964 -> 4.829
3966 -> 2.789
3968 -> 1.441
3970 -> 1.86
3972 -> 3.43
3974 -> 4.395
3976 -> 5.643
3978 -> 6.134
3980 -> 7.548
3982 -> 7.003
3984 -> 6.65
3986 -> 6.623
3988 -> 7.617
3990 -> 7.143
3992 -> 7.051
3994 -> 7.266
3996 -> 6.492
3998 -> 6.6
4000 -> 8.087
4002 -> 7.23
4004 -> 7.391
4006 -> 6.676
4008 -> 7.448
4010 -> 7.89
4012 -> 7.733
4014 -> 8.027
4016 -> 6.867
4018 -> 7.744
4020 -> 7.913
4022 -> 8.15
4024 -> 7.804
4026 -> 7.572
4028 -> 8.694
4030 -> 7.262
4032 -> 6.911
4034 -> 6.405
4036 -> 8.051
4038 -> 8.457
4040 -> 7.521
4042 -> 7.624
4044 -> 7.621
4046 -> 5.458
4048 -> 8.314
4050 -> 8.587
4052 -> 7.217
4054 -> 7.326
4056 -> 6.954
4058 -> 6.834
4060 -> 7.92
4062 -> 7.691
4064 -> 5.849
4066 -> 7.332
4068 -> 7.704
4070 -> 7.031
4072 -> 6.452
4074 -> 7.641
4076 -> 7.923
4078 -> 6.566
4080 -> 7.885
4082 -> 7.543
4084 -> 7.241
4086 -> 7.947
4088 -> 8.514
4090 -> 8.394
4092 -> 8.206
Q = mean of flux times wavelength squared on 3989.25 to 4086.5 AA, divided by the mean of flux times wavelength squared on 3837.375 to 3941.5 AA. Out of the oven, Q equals 1.57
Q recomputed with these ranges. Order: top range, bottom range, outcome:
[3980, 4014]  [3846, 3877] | 1.38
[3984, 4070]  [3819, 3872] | 1.63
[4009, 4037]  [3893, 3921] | 1.36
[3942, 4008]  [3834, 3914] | 1.16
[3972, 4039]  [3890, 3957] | 1.45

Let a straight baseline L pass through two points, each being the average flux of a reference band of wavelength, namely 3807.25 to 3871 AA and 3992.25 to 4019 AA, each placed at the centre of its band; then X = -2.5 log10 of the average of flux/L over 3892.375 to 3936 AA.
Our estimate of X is 0.19 mag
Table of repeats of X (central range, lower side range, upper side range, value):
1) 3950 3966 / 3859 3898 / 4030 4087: 0.12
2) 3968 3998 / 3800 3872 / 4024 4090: 0.14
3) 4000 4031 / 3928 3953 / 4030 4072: -0.21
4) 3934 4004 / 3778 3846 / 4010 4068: 0.23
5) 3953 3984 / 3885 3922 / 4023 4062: 0.30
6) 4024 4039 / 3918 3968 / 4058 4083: -0.18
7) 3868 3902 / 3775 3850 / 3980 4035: 0.18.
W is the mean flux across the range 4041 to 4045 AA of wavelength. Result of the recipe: 7.62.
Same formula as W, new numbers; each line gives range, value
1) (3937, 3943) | 4.44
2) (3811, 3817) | 5.22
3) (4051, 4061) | 7.25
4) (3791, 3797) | 4.79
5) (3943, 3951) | 5.56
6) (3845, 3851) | 6.26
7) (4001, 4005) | 7.31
